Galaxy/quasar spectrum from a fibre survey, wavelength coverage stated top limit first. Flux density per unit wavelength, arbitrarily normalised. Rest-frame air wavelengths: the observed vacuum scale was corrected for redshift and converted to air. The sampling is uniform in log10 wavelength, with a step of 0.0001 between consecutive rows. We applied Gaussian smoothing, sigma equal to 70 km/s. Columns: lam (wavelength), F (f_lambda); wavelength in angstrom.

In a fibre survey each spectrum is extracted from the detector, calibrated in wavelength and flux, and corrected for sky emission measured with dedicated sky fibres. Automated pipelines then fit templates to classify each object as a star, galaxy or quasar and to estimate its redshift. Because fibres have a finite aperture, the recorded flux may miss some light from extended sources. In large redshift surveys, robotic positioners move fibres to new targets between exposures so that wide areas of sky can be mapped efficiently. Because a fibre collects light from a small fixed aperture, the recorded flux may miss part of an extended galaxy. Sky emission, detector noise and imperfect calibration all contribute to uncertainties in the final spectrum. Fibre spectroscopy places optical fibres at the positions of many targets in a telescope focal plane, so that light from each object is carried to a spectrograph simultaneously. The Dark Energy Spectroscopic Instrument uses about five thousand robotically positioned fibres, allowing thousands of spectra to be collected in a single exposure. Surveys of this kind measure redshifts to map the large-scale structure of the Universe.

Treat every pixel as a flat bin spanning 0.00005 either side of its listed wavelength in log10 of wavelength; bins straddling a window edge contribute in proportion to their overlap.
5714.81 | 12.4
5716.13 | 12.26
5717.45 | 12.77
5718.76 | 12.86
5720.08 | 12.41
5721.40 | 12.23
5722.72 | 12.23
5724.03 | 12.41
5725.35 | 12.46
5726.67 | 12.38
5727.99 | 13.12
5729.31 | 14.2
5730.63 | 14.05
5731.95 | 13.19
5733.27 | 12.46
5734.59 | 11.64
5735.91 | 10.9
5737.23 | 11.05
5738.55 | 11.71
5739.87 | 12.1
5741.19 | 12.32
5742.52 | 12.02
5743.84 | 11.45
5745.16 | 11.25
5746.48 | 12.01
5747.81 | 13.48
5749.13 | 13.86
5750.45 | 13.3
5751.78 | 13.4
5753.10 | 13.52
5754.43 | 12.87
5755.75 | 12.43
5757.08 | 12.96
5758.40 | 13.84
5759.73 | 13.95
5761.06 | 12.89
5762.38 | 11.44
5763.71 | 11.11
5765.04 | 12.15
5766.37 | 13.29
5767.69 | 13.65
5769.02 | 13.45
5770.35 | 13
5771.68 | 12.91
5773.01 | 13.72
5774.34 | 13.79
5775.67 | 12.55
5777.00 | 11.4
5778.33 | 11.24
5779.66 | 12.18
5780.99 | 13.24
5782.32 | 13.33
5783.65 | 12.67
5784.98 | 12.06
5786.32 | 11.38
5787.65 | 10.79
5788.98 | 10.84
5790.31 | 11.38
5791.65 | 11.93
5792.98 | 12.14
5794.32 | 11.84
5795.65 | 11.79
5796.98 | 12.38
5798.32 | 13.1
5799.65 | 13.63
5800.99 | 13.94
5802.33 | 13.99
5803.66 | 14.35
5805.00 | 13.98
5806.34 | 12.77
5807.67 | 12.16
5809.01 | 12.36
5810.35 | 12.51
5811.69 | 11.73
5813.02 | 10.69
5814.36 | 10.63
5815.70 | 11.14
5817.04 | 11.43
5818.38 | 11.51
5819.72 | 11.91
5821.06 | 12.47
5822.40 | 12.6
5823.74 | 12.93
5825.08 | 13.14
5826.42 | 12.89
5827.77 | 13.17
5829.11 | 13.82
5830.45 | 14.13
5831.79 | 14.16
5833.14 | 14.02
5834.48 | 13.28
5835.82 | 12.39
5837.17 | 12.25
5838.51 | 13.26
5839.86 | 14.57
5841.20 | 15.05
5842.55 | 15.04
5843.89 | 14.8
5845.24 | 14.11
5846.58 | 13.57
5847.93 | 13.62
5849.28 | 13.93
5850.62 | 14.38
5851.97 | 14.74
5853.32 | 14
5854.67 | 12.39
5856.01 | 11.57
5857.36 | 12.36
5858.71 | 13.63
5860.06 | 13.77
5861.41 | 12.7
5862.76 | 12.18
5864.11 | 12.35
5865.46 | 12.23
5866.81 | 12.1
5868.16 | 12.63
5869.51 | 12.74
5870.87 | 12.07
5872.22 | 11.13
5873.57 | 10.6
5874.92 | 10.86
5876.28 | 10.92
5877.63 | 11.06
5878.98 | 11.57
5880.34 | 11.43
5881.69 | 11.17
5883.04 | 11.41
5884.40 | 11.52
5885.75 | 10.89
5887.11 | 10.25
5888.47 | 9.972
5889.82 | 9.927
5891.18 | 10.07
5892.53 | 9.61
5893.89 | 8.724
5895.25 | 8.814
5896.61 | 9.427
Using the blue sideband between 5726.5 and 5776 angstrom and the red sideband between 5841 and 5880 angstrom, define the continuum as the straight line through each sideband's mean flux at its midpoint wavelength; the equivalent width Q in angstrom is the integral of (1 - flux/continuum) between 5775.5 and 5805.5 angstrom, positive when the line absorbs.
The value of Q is 0.7 angstrom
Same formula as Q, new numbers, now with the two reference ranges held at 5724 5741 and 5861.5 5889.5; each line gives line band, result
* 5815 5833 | -1.4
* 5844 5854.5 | -2.1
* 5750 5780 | -1.5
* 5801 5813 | -1.0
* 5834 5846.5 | -2.3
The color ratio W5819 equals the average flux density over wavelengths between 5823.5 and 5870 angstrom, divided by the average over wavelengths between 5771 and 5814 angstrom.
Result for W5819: 1.1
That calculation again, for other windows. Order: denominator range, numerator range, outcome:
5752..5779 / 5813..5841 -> 1.00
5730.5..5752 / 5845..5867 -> 1.07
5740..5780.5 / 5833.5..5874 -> 1.03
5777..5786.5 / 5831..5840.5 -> 1.09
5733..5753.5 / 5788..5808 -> 1.03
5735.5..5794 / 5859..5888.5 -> 0.94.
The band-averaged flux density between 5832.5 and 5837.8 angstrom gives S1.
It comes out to 13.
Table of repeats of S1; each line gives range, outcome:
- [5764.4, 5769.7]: 13.1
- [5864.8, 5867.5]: 12.2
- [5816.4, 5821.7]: 11.8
